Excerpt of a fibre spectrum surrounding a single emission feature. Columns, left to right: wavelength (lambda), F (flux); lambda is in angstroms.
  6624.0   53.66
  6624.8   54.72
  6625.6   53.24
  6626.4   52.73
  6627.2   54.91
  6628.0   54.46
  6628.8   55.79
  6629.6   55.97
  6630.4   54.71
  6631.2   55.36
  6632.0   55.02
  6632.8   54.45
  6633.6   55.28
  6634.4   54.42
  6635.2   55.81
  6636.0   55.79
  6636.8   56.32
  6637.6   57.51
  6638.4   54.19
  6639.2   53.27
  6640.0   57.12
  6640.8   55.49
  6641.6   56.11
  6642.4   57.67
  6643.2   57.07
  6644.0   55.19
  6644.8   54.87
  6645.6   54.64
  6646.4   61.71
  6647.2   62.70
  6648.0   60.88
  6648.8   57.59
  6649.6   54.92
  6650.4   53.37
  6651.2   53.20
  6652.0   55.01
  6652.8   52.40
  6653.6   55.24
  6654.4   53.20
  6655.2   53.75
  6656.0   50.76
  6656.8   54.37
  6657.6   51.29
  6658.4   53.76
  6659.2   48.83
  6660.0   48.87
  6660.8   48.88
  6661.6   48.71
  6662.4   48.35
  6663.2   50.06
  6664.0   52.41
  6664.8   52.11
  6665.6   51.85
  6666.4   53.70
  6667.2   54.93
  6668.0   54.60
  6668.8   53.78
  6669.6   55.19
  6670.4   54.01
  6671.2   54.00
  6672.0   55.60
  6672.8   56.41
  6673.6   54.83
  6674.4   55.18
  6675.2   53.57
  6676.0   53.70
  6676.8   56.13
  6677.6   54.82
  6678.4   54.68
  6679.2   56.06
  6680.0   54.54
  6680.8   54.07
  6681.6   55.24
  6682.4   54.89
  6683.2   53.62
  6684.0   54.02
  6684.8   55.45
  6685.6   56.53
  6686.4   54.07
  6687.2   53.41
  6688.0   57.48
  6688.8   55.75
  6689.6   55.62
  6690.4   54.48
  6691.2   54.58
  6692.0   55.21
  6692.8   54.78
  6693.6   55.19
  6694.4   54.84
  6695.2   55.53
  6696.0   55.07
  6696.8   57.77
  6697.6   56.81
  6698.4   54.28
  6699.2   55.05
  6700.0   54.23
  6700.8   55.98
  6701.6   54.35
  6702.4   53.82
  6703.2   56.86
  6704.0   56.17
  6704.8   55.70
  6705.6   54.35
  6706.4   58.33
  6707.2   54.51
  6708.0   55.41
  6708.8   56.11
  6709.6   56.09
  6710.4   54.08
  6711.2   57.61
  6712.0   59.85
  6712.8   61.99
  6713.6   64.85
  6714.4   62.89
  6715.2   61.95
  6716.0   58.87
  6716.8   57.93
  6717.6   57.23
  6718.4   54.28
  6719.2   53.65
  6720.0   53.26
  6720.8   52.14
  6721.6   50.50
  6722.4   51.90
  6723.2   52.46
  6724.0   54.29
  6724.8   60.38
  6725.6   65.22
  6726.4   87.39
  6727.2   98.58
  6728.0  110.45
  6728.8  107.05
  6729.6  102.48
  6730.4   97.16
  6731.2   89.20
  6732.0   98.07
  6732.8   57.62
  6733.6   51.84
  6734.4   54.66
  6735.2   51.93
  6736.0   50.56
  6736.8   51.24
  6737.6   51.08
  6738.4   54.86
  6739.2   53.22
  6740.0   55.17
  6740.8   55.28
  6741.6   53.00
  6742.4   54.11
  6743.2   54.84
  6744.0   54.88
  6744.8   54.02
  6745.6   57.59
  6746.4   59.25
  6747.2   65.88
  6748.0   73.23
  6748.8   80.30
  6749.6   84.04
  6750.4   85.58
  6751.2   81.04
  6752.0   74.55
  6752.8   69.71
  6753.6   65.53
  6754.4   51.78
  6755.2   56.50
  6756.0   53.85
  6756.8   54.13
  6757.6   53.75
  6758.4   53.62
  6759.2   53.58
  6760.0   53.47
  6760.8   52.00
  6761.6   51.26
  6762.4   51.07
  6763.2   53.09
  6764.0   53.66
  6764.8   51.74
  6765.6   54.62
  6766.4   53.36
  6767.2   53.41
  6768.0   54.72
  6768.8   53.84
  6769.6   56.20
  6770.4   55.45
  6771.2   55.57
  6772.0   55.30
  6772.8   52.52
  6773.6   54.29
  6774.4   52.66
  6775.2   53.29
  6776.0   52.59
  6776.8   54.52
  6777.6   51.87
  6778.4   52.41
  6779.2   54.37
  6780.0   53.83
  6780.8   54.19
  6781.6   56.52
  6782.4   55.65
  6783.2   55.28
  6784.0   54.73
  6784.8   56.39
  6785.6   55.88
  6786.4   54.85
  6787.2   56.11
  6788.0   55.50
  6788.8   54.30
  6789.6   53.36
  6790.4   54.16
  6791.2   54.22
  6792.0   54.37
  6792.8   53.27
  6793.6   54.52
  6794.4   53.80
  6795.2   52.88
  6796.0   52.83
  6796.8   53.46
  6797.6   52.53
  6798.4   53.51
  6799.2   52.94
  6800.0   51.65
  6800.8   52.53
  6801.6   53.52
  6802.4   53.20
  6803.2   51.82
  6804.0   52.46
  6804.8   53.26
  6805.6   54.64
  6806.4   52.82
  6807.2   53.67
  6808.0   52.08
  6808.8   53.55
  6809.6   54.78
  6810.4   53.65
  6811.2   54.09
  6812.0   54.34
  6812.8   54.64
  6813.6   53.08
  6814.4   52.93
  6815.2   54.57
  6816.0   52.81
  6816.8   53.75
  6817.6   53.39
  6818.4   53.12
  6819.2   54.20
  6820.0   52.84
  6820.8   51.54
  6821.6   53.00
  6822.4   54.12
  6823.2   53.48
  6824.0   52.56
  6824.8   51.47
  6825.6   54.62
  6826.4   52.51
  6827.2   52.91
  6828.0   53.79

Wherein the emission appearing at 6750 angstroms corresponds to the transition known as [N II]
